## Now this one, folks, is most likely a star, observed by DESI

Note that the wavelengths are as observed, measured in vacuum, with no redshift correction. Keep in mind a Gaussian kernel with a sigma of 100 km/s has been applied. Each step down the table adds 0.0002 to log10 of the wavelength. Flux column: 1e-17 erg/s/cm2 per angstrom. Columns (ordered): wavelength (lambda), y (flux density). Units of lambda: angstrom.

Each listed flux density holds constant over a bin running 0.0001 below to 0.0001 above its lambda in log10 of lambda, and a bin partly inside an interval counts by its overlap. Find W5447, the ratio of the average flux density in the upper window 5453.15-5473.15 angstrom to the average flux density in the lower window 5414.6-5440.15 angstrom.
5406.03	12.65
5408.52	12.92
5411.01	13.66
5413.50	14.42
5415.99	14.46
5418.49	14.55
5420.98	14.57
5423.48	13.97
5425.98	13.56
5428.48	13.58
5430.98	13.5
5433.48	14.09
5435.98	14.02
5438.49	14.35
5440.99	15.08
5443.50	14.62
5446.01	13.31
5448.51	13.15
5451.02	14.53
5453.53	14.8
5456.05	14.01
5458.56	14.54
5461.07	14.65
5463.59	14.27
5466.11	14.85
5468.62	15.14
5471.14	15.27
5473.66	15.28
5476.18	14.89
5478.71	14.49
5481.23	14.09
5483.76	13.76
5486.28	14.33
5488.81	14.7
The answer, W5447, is 1.0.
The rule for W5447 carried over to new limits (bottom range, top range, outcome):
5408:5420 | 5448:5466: 1.02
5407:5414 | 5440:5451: 1.04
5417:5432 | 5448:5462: 1.03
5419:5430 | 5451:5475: 1.06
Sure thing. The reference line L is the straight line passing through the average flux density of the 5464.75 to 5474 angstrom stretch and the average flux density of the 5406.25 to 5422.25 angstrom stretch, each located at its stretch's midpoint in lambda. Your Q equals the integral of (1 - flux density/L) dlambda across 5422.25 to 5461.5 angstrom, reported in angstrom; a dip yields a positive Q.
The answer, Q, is 1.3 angstrom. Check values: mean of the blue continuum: 14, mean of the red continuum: 15.1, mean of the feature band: 14.1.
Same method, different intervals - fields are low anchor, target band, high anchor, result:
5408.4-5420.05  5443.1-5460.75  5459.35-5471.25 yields 0.57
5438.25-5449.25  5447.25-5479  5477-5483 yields -0.90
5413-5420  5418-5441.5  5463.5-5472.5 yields 0.86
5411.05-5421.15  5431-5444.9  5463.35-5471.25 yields 0.27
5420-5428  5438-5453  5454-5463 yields 0.05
